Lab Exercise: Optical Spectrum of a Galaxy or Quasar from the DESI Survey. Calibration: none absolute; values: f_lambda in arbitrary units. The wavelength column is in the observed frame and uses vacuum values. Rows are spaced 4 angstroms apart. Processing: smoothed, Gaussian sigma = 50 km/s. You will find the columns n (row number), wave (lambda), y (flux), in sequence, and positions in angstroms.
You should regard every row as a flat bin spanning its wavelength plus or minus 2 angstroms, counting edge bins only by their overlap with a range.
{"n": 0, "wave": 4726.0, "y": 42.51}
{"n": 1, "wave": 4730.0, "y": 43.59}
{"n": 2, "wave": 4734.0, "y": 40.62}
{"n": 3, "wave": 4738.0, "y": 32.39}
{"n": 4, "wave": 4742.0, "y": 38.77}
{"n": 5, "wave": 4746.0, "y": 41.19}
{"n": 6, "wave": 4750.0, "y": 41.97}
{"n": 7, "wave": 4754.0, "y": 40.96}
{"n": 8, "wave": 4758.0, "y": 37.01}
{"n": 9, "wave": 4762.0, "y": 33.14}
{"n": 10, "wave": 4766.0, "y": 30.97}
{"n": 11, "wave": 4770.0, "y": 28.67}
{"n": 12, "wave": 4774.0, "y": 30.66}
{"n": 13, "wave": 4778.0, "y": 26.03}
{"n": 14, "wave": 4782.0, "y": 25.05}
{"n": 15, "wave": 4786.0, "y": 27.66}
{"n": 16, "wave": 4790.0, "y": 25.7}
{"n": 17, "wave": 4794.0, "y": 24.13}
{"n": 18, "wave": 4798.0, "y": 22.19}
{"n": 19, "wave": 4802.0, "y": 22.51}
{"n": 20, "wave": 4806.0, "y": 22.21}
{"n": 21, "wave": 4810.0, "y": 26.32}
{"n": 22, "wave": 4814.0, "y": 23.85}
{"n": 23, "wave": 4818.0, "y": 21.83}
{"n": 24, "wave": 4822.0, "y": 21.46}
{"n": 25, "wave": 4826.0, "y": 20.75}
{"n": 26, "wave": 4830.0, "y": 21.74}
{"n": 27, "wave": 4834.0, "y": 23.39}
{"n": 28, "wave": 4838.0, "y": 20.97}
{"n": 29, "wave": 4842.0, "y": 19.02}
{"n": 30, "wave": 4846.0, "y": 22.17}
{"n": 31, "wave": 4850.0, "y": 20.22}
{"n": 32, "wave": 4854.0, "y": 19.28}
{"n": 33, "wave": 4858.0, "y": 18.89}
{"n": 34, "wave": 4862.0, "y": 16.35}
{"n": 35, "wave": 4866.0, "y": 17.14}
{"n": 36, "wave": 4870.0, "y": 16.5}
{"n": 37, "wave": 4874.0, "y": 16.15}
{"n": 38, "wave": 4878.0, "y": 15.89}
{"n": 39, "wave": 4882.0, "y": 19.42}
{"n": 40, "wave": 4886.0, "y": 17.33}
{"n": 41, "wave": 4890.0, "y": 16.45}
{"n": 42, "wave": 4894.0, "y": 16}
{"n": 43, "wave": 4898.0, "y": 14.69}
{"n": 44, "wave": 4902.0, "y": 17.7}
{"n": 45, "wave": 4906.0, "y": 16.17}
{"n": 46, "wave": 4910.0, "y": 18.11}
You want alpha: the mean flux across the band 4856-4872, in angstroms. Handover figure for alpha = 17.2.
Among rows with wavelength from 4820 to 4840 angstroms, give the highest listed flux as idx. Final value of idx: 23.39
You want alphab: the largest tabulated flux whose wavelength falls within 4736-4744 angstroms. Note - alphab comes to 38.77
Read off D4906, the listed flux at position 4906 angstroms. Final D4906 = 16.17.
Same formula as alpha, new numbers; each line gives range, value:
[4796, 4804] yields 22.4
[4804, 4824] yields 23.1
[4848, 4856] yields 19.8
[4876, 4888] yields 17.5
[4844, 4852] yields 21.2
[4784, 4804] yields 24.4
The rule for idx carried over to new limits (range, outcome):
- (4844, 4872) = 22.17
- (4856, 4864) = 18.89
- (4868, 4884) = 19.42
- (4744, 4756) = 41.97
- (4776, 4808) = 27.66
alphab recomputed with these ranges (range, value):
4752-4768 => 40.96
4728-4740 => 43.59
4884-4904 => 17.7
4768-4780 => 30.66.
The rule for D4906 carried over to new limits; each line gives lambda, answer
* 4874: 16.15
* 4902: 17.7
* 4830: 21.74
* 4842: 19.02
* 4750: 41.97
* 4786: 27.66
